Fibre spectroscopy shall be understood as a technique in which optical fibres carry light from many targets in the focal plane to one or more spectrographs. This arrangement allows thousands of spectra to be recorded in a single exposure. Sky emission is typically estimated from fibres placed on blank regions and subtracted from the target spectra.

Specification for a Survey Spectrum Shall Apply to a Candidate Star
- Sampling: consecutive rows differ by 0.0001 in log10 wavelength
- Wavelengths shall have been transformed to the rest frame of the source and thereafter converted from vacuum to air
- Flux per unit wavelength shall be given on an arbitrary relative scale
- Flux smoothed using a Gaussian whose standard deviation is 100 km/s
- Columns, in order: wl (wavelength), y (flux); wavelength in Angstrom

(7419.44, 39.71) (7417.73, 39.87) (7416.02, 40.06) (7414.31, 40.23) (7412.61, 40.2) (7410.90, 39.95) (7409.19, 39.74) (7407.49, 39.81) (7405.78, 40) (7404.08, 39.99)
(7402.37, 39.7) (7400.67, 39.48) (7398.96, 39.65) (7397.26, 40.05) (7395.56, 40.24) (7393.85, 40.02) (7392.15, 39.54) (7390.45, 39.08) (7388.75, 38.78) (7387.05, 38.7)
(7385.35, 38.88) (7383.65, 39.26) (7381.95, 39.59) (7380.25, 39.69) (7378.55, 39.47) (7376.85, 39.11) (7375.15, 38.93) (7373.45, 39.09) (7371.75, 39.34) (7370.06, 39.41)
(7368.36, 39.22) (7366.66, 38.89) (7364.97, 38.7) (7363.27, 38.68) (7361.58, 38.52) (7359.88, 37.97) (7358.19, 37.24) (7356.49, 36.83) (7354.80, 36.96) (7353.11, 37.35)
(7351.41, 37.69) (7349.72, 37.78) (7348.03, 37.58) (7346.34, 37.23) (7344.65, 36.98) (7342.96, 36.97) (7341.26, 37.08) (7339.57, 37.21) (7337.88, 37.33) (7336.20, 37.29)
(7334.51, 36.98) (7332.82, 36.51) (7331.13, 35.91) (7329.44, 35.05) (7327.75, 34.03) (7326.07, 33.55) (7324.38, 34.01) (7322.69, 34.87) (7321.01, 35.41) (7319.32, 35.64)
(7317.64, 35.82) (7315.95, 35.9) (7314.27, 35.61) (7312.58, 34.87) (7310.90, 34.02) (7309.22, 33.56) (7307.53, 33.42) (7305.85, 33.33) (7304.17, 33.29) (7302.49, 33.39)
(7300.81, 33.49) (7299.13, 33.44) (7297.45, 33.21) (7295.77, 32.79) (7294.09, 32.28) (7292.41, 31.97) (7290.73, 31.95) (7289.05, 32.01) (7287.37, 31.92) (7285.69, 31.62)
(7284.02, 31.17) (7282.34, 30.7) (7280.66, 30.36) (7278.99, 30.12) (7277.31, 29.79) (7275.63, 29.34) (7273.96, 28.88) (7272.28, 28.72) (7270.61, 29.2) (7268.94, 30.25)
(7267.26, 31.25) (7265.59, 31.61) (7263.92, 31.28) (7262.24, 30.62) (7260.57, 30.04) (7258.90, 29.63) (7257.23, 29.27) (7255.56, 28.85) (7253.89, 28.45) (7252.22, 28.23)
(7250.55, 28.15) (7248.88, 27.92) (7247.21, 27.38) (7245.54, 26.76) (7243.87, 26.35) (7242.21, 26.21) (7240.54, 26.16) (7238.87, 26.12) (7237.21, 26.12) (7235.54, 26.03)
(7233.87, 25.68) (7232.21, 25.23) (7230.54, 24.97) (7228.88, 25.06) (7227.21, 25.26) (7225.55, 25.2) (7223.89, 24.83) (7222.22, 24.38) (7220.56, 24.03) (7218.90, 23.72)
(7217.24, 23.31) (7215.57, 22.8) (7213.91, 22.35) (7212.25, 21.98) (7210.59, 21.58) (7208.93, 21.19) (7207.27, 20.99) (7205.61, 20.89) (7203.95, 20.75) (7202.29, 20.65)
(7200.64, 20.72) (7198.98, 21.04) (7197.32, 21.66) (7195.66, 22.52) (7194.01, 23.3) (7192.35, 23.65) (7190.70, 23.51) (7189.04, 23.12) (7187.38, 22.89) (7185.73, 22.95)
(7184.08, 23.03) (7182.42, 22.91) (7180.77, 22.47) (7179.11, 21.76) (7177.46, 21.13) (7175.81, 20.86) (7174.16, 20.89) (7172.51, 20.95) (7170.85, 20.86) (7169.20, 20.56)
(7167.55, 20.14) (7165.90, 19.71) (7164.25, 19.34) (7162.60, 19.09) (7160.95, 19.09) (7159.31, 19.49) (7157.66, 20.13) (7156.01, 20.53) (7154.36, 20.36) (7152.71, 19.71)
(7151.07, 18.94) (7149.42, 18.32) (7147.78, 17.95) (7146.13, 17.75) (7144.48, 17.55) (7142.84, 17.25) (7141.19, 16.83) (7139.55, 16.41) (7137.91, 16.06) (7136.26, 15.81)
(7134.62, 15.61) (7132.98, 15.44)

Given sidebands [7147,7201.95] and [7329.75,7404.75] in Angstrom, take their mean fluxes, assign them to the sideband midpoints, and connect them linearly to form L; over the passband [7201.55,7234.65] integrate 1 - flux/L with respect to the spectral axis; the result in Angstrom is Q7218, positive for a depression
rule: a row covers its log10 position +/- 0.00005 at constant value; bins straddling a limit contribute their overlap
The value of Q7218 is 2.3 Angstrom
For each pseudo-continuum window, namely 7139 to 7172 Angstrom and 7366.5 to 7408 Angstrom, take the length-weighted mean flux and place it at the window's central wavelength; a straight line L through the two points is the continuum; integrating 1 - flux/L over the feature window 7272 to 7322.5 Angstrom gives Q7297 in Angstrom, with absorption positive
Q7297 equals -1.8 Angstrom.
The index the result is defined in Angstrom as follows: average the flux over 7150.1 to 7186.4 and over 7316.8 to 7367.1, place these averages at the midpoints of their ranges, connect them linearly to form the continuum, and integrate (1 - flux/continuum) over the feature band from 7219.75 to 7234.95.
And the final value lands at 0.7 Angstrom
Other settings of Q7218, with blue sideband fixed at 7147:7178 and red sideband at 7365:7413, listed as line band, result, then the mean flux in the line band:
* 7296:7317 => -1.0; 33.9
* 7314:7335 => -0.9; 35.3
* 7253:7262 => -0.4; 29.4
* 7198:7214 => 1.7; 21.2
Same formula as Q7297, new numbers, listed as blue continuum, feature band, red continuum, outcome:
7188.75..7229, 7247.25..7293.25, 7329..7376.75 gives -1.6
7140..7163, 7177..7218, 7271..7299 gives 1.4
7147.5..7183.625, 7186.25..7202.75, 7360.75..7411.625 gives 0.3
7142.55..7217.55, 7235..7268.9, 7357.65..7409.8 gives -1.2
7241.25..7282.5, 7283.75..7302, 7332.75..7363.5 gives -0.2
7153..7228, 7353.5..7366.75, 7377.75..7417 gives -0.5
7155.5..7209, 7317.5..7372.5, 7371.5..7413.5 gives -2.4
